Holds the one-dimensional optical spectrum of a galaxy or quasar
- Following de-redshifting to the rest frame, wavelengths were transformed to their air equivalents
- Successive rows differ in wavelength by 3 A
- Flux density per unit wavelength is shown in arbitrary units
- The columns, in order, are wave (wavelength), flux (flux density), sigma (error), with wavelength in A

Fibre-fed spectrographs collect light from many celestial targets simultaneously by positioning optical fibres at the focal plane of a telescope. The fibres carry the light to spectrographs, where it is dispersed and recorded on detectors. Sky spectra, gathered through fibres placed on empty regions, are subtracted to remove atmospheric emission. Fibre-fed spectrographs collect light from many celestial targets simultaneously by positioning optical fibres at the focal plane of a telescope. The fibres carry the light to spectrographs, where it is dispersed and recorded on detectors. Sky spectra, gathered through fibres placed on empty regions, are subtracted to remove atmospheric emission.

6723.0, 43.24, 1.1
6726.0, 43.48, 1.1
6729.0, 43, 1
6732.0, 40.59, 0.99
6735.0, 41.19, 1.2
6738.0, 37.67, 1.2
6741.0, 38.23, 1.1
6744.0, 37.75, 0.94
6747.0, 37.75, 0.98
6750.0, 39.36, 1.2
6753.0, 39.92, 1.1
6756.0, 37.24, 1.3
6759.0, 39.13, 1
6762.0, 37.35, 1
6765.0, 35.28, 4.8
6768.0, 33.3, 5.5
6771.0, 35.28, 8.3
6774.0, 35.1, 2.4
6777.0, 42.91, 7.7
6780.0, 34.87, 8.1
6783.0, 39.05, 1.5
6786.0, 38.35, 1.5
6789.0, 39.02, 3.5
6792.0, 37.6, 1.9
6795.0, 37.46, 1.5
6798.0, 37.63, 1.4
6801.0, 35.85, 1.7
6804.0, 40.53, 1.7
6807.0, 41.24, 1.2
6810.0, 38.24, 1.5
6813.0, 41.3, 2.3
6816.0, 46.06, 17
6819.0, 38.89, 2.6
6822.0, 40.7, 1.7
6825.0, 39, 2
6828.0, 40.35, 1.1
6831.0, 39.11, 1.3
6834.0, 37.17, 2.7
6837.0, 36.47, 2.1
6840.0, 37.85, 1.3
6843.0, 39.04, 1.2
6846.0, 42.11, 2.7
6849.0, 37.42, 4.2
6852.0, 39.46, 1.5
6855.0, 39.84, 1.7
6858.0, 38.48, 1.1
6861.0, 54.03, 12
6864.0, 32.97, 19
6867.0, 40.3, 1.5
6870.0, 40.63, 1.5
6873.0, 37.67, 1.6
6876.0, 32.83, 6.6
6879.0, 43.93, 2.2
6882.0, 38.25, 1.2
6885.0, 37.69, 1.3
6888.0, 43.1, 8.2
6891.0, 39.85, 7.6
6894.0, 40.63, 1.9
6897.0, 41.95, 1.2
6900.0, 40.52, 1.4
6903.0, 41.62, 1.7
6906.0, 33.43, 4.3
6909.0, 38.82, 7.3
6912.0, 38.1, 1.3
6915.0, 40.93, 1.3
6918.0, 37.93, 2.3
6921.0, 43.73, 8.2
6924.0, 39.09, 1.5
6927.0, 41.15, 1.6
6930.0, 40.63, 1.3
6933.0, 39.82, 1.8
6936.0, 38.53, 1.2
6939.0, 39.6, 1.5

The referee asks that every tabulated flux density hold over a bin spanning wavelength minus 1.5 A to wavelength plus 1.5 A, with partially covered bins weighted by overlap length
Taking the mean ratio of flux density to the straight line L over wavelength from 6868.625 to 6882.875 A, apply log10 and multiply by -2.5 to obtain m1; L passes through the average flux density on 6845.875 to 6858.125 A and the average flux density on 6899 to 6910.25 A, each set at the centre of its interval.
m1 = 0.01 mag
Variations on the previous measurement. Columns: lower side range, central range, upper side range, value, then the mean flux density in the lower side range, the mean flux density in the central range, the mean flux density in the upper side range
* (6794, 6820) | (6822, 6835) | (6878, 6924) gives 0.02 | 39.7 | 39.2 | 40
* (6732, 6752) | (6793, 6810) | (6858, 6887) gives 0.02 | 38.8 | 38.5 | 39.8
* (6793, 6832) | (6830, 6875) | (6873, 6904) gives 0.01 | 39.7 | 39.4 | 39.9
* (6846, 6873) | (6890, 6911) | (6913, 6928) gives 0.02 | 40.3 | 39.5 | 40.5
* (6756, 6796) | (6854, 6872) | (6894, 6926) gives -0.06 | 37.3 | 41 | 39.7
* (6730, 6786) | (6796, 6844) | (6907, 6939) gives -0.02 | 37.9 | 39.3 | 39.8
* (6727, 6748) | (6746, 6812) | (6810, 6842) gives 0.05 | 39.6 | 37.9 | 39.6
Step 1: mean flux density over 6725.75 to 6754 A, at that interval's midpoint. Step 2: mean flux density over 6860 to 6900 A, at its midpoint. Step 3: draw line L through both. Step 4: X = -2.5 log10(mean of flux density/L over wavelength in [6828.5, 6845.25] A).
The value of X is 0.05 mag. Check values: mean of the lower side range 39.7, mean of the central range 38.3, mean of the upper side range 40.1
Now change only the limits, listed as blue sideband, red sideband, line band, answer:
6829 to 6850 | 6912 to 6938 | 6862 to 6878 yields 0.041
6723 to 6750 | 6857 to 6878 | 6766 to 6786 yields 0.089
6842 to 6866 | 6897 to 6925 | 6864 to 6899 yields 0.015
